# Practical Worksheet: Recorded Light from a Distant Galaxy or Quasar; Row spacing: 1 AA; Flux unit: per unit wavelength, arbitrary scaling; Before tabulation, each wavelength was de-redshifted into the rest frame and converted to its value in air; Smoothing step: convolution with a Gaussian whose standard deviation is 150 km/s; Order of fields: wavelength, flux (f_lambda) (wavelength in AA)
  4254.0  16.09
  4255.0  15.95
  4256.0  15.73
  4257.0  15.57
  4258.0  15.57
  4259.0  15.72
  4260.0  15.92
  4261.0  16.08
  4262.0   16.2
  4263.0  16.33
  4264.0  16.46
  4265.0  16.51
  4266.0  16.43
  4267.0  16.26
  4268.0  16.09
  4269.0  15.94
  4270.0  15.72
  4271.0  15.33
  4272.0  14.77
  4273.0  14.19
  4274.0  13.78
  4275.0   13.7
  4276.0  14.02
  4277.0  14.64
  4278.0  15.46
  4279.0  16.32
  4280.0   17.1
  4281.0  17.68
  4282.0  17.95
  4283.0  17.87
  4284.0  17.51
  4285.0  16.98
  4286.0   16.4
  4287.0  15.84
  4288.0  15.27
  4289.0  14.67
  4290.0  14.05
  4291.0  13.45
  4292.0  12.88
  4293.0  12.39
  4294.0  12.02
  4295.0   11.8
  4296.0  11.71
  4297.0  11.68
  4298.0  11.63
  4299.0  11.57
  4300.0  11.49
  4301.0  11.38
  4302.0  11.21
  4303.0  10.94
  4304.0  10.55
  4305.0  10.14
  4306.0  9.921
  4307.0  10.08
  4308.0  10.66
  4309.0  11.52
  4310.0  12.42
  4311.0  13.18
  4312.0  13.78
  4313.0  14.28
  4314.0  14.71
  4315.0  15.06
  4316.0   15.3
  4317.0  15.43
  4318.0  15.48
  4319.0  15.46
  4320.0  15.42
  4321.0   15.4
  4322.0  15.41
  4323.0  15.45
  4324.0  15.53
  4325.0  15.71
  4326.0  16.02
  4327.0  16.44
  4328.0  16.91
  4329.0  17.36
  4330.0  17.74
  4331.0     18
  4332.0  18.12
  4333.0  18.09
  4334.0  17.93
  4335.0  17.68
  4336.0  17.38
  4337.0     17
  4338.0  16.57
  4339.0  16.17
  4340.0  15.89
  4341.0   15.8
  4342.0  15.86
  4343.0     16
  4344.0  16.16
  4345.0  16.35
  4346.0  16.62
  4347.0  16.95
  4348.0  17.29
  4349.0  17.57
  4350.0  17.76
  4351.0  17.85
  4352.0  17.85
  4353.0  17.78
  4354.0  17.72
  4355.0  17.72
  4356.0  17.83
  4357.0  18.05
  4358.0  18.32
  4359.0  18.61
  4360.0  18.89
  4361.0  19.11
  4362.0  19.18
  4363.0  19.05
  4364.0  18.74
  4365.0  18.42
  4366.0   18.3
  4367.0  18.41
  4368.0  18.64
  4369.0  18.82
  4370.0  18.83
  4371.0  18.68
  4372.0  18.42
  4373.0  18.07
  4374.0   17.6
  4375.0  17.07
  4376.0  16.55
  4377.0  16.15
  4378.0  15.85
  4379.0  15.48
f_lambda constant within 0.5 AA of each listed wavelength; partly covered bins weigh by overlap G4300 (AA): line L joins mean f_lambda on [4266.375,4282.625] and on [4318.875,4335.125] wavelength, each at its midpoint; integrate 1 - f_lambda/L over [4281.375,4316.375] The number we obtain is 6.2 AA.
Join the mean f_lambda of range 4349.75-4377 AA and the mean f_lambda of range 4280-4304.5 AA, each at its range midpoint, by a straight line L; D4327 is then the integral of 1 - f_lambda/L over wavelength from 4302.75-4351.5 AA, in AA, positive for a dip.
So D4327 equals 1.9 AA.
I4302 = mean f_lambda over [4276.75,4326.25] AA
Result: 14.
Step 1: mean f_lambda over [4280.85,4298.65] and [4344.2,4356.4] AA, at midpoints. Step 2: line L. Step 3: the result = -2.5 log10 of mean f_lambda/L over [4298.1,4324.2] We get 0.19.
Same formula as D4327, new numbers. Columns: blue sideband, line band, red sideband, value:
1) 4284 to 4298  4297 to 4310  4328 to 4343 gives 3.3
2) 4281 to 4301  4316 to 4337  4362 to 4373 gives -0.4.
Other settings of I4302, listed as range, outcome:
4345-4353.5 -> 17.4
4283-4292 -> 15.5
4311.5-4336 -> 16.1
